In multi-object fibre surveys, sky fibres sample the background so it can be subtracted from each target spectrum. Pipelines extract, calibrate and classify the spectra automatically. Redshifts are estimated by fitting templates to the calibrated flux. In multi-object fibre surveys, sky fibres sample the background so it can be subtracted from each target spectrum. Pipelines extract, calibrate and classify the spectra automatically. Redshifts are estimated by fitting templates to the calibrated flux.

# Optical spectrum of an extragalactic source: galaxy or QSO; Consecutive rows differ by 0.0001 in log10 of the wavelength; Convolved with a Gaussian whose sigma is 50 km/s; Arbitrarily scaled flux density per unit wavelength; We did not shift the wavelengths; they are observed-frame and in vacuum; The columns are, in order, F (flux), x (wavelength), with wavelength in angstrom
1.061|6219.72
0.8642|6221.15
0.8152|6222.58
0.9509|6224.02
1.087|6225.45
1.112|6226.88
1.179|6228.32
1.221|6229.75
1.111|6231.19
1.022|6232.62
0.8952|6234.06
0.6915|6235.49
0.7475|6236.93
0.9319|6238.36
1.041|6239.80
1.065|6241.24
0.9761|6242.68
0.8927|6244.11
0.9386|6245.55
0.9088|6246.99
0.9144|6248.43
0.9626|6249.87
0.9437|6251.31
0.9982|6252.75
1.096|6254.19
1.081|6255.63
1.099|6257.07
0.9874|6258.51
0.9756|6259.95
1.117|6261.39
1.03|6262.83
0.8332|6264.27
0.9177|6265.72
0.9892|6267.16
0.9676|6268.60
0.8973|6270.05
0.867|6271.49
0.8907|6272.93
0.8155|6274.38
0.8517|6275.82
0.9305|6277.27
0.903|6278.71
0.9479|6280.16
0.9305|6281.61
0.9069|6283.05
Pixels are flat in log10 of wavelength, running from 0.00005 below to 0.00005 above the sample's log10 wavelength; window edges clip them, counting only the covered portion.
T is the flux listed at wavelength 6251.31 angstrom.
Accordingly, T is 0.9437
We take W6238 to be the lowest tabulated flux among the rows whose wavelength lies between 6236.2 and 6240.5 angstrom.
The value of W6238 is 0.7475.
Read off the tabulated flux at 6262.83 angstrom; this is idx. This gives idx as 1.03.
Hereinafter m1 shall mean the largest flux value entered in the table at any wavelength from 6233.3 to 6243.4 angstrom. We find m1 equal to 1.065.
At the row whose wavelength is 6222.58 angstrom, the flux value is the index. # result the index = 0.8152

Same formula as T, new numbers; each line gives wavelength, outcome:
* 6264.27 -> 0.8332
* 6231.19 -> 1.111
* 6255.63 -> 1.081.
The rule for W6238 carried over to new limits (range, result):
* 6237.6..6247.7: 0.8927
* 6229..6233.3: 1.022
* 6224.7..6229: 1.087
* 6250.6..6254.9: 0.9437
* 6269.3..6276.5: 0.8155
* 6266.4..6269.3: 0.9676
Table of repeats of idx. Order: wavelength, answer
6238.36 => 0.9319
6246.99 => 0.9088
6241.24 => 1.065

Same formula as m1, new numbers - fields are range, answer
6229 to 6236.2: 1.221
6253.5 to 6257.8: 1.099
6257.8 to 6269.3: 1.117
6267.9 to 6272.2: 0.9676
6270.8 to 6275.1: 0.8907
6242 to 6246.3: 0.9761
